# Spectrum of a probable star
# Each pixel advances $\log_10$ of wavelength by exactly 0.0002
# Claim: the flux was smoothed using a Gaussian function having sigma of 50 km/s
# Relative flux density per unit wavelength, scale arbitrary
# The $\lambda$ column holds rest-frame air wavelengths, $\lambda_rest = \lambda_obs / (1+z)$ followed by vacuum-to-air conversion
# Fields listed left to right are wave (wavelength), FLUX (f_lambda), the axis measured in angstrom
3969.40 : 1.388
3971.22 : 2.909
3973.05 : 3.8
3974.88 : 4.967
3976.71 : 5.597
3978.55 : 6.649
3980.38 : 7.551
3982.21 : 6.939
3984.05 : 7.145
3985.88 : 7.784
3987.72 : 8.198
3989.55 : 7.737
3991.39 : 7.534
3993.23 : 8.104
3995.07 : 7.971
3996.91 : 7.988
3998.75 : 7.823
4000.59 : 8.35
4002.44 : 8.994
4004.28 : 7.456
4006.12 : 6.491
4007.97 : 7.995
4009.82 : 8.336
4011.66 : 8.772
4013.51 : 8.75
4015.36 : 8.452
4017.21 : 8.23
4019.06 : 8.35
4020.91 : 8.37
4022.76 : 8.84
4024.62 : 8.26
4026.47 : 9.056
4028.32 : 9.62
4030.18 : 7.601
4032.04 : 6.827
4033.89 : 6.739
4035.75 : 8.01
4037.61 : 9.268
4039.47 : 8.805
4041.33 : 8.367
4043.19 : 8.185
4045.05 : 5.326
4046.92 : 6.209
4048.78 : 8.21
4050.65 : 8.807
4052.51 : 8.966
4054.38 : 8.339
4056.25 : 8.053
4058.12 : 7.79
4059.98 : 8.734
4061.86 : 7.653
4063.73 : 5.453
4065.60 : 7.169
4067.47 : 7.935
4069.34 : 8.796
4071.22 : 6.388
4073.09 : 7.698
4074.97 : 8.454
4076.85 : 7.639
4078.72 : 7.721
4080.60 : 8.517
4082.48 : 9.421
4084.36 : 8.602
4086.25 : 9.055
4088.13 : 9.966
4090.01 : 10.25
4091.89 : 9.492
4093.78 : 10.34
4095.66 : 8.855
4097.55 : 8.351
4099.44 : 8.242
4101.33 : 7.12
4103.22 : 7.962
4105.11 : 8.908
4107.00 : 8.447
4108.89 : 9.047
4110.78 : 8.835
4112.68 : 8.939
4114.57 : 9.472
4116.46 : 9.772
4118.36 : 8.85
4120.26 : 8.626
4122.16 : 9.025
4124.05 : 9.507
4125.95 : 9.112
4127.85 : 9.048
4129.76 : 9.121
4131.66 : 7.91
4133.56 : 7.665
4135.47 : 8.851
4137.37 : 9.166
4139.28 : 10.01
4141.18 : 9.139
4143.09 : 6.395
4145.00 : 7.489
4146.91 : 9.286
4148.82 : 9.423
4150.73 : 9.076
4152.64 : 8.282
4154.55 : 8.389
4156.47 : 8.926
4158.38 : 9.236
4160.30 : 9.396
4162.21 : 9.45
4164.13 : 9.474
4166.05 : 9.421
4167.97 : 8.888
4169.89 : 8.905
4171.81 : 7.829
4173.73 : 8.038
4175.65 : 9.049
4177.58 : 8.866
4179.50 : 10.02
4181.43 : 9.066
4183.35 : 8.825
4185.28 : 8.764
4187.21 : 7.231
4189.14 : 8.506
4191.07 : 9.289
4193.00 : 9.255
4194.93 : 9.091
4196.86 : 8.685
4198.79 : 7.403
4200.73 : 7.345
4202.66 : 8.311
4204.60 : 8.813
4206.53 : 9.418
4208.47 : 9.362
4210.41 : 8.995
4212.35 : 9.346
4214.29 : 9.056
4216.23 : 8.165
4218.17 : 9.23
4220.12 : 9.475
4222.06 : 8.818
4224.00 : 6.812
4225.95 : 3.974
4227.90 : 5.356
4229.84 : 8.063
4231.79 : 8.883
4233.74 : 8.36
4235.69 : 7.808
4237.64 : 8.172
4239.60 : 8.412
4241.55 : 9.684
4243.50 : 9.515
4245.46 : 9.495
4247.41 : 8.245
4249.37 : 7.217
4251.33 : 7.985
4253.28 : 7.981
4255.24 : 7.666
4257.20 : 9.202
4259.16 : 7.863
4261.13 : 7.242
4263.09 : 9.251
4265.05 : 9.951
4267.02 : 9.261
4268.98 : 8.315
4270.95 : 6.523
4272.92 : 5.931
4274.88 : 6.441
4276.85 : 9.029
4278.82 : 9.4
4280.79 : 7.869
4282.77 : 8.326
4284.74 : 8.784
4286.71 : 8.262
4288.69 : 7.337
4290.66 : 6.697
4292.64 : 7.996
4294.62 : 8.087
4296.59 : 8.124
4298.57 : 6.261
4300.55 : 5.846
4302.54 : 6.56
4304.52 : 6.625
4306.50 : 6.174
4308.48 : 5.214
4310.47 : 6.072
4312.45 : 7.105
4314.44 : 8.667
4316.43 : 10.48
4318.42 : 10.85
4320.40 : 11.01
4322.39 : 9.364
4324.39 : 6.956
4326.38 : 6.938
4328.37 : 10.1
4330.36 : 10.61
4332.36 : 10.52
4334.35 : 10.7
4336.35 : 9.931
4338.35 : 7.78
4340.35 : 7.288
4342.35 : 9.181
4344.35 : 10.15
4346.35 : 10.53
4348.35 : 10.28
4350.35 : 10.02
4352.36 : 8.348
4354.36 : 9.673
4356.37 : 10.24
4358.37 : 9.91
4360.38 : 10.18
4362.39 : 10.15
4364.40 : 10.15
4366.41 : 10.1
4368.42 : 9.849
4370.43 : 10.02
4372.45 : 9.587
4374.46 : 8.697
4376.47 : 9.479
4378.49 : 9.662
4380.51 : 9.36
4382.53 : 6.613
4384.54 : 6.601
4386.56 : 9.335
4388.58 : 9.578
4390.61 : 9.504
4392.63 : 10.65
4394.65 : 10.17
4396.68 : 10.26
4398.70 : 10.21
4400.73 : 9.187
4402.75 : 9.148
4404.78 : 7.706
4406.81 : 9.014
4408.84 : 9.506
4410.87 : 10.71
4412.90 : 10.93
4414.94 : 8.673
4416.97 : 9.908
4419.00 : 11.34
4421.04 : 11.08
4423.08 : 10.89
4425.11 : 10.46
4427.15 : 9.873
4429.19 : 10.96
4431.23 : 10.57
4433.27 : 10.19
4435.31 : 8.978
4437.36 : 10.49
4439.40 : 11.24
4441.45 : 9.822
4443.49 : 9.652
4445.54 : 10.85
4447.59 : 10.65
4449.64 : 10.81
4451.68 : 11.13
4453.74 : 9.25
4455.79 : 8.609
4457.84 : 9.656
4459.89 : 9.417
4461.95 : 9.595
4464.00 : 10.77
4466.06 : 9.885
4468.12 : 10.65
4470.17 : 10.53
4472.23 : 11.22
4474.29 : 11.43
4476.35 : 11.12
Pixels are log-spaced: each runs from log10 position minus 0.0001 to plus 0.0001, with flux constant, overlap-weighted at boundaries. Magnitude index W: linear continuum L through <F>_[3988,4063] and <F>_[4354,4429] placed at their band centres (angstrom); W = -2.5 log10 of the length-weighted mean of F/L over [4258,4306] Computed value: 0.189 mag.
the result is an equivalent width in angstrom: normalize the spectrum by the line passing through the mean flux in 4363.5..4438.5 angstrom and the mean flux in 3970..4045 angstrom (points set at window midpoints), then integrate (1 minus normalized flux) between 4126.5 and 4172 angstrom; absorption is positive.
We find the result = -2.3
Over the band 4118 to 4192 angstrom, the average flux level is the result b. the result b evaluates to 8.81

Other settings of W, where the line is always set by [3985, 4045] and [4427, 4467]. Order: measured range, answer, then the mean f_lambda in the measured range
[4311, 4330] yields 0.06 mag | 9.03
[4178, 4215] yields 0.02 mag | 8.78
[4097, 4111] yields 0.03 mag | 8.34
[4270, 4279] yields 0.27 mag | 7.3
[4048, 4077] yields 0.06 mag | 7.88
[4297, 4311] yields 0.46 mag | 6.19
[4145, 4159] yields -0.01 mag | 8.84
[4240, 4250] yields 0.04 mag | 8.87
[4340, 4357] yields 0.01 mag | 9.59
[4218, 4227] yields 0.21 mag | 7.5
